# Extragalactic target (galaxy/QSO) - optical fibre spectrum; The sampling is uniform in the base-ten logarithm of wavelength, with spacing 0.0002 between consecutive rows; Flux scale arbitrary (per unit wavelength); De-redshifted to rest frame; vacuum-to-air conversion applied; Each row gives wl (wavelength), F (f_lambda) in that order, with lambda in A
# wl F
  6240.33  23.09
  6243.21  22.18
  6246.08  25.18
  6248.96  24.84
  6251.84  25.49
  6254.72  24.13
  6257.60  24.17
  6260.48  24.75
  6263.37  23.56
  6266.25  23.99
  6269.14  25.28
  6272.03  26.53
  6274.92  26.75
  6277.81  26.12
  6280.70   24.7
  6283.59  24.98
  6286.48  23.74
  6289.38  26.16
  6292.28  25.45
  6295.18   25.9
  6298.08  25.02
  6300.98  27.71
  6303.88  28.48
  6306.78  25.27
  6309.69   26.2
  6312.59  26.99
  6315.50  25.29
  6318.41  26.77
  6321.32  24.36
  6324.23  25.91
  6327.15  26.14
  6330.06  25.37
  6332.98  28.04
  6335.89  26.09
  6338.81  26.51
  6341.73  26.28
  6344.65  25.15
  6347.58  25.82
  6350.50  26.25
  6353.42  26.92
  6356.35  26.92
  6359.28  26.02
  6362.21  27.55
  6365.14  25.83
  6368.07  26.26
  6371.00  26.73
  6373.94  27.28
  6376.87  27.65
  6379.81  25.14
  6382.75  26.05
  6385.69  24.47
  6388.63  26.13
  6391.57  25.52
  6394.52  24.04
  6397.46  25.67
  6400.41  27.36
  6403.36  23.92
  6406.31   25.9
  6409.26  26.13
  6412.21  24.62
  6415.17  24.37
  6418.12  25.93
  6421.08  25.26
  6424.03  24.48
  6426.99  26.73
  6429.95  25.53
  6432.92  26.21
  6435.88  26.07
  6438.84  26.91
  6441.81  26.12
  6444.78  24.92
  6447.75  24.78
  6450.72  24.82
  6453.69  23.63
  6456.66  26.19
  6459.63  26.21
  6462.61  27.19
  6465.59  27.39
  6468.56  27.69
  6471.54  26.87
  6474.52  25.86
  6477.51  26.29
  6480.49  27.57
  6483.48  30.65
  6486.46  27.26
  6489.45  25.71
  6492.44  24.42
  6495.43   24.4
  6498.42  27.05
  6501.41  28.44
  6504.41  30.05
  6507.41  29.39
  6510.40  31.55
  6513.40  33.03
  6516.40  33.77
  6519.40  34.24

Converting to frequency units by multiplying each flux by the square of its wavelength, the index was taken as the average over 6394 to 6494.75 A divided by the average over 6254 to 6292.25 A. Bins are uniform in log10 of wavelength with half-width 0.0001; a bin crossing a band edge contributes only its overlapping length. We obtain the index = 1.1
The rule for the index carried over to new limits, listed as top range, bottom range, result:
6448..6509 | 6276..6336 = 1.09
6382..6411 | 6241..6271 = 1.09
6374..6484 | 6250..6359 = 1.05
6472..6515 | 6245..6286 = 1.20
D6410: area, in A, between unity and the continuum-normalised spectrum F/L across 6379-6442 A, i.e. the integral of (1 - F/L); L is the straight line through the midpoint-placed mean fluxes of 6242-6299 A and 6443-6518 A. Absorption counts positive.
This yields 2.4 A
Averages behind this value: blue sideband 25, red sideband 27.4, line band 25.6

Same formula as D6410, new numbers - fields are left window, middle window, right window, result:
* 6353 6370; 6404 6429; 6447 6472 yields 0.88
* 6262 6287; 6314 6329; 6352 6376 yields 0.16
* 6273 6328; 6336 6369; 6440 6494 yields -0.36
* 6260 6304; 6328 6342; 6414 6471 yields -0.46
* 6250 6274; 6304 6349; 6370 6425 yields -1.63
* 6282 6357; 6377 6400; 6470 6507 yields 0.84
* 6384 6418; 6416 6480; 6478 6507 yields 0.93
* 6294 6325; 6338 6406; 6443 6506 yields 0.69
